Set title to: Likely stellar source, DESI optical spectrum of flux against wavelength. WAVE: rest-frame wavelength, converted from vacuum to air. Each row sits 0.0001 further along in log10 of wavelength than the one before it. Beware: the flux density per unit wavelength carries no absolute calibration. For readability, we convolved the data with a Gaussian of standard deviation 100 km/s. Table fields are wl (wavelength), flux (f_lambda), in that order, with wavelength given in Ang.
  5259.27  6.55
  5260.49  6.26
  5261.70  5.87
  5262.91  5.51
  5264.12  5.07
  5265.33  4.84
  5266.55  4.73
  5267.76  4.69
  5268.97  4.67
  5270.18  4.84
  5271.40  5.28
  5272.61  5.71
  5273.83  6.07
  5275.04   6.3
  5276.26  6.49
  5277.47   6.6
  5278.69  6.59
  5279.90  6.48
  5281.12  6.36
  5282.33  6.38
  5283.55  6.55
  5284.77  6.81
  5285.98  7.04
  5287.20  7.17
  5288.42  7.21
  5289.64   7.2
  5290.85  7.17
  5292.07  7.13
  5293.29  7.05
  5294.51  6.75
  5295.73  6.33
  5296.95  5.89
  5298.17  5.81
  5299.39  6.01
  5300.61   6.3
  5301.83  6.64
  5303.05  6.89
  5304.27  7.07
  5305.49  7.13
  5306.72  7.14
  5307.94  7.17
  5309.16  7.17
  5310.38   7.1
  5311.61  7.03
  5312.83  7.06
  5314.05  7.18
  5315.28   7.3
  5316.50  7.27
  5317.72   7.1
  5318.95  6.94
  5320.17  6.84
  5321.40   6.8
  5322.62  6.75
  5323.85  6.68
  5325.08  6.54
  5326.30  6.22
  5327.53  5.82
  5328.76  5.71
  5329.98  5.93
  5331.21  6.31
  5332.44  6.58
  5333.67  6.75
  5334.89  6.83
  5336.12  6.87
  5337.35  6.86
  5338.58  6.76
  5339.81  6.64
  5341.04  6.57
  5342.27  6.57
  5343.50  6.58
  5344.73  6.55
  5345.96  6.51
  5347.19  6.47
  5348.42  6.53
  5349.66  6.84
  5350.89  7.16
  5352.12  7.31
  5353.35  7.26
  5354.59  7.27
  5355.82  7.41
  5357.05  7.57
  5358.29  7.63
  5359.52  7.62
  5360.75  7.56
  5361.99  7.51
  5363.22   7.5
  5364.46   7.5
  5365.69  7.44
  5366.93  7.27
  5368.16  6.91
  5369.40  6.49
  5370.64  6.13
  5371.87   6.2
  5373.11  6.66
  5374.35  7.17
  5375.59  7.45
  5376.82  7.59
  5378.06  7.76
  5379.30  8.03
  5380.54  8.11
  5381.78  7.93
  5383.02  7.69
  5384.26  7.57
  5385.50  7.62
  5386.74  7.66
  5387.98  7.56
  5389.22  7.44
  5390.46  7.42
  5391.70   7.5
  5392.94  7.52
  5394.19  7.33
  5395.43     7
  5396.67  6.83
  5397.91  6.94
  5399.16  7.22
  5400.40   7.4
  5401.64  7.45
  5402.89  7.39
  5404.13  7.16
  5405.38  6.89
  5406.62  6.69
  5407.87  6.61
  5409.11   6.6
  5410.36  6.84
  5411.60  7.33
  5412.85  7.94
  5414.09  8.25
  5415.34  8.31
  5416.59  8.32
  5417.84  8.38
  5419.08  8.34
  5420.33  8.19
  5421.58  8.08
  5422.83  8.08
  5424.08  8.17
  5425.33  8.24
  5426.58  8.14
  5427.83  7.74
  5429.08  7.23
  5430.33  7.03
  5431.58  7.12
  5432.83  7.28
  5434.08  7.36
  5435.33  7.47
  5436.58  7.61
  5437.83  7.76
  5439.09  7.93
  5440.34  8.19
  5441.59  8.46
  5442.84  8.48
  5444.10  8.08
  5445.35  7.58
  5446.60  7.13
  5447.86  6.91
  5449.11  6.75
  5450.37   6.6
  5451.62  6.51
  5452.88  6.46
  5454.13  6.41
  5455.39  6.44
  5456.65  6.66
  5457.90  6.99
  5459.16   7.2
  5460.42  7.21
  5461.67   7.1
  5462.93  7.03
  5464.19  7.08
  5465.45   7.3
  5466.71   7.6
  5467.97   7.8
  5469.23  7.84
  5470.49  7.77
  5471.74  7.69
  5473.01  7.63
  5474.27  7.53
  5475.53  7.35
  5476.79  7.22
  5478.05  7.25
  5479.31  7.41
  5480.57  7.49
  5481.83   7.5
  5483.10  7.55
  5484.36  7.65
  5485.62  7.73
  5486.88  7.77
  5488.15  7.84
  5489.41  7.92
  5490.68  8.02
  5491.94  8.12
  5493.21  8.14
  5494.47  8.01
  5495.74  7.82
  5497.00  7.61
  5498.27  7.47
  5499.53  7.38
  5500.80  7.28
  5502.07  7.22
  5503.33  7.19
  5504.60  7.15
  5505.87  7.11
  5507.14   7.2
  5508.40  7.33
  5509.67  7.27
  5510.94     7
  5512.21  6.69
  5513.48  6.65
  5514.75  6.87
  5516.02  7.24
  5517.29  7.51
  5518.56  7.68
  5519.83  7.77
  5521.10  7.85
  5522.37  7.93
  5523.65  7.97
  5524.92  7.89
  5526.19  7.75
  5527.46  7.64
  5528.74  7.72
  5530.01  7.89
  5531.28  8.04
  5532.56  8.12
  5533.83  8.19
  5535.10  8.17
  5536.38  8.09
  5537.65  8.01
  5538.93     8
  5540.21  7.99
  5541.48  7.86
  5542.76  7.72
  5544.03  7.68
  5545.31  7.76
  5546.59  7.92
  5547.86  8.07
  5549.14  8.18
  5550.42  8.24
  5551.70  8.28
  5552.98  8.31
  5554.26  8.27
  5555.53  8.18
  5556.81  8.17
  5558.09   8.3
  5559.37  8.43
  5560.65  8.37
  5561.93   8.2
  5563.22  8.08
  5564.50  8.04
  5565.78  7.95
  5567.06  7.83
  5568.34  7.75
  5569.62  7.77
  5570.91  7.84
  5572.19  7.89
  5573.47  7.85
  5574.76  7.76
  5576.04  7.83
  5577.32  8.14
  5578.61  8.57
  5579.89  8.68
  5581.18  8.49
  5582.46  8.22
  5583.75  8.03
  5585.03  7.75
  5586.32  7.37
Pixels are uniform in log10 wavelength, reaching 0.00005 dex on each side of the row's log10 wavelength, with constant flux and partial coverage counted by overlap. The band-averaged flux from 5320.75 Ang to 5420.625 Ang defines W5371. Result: 7.14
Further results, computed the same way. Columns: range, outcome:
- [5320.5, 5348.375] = 6.52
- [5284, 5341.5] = 6.76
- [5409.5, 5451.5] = 7.72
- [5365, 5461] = 7.4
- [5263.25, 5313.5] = 6.39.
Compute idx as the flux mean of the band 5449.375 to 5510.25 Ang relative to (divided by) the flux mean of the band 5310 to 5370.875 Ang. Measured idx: 1.07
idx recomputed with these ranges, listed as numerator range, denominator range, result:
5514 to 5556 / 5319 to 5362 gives 1.16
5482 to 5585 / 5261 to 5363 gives 1.19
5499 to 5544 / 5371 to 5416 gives 1.03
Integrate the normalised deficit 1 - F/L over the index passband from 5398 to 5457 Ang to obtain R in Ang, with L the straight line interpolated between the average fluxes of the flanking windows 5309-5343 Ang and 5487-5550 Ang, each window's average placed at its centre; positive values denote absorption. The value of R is -2.07 Ang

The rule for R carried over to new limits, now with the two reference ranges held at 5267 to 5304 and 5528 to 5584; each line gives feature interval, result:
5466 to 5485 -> 0.01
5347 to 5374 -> -1.14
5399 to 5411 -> 0.15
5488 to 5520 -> 1.25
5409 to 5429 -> -2.09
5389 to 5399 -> -0.29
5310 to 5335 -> -0.43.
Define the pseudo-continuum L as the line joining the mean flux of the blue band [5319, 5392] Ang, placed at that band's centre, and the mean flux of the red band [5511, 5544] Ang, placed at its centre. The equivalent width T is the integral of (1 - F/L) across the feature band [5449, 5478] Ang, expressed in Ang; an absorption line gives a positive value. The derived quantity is 1.2 Ang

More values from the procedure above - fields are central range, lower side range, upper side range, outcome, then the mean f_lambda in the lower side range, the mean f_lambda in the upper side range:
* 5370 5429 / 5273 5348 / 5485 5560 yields -3.05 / 6.69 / 7.76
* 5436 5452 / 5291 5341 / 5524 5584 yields -0.27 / 6.71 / 8.05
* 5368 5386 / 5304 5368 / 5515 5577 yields -0.42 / 6.93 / 7.95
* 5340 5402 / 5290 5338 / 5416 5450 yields 0.05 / 6.72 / 7.77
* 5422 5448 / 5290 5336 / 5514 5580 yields -1.30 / 6.72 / 7.96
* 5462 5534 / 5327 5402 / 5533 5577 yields 1.85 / 7.09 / 8.03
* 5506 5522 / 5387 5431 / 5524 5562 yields 1.36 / 7.53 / 8.05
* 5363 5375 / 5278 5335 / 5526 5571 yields 0.26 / 6.73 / 8.03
